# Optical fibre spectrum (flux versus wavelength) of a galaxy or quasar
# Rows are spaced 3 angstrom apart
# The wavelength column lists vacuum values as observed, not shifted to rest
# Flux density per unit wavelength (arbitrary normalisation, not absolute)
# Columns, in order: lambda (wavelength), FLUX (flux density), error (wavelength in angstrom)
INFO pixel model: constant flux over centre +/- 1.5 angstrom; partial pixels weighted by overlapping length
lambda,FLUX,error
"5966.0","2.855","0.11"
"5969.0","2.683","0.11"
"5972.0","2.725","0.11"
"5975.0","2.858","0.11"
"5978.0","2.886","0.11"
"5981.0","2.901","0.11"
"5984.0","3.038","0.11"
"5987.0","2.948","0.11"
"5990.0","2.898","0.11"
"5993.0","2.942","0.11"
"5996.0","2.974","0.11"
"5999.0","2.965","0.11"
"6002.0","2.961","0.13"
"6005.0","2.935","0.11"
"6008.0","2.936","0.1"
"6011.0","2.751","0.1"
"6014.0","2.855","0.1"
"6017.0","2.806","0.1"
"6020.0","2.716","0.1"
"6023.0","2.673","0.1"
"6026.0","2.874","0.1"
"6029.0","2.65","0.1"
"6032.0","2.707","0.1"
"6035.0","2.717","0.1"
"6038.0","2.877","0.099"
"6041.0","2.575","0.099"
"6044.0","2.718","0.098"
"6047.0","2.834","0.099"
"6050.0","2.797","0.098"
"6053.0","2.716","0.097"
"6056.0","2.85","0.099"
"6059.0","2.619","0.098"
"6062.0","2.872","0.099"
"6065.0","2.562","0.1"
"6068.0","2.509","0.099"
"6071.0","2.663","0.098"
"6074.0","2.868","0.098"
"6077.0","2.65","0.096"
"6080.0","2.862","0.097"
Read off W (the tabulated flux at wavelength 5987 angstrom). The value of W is 2.948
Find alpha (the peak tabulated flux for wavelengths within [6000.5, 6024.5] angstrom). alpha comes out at 2.961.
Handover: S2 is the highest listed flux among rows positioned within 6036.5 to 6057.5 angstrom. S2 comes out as 2.877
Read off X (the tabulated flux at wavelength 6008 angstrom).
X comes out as 2.936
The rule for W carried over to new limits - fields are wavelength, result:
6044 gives 2.718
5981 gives 2.901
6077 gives 2.65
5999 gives 2.965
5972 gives 2.725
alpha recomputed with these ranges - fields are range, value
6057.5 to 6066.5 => 2.872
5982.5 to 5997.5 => 3.038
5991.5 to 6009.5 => 2.974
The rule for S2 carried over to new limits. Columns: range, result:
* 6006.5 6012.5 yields 2.936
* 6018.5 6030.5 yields 2.874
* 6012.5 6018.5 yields 2.855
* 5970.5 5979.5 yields 2.886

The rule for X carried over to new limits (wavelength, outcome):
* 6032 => 2.707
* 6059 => 2.619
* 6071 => 2.663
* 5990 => 2.898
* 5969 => 2.683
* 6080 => 2.862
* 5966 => 2.855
